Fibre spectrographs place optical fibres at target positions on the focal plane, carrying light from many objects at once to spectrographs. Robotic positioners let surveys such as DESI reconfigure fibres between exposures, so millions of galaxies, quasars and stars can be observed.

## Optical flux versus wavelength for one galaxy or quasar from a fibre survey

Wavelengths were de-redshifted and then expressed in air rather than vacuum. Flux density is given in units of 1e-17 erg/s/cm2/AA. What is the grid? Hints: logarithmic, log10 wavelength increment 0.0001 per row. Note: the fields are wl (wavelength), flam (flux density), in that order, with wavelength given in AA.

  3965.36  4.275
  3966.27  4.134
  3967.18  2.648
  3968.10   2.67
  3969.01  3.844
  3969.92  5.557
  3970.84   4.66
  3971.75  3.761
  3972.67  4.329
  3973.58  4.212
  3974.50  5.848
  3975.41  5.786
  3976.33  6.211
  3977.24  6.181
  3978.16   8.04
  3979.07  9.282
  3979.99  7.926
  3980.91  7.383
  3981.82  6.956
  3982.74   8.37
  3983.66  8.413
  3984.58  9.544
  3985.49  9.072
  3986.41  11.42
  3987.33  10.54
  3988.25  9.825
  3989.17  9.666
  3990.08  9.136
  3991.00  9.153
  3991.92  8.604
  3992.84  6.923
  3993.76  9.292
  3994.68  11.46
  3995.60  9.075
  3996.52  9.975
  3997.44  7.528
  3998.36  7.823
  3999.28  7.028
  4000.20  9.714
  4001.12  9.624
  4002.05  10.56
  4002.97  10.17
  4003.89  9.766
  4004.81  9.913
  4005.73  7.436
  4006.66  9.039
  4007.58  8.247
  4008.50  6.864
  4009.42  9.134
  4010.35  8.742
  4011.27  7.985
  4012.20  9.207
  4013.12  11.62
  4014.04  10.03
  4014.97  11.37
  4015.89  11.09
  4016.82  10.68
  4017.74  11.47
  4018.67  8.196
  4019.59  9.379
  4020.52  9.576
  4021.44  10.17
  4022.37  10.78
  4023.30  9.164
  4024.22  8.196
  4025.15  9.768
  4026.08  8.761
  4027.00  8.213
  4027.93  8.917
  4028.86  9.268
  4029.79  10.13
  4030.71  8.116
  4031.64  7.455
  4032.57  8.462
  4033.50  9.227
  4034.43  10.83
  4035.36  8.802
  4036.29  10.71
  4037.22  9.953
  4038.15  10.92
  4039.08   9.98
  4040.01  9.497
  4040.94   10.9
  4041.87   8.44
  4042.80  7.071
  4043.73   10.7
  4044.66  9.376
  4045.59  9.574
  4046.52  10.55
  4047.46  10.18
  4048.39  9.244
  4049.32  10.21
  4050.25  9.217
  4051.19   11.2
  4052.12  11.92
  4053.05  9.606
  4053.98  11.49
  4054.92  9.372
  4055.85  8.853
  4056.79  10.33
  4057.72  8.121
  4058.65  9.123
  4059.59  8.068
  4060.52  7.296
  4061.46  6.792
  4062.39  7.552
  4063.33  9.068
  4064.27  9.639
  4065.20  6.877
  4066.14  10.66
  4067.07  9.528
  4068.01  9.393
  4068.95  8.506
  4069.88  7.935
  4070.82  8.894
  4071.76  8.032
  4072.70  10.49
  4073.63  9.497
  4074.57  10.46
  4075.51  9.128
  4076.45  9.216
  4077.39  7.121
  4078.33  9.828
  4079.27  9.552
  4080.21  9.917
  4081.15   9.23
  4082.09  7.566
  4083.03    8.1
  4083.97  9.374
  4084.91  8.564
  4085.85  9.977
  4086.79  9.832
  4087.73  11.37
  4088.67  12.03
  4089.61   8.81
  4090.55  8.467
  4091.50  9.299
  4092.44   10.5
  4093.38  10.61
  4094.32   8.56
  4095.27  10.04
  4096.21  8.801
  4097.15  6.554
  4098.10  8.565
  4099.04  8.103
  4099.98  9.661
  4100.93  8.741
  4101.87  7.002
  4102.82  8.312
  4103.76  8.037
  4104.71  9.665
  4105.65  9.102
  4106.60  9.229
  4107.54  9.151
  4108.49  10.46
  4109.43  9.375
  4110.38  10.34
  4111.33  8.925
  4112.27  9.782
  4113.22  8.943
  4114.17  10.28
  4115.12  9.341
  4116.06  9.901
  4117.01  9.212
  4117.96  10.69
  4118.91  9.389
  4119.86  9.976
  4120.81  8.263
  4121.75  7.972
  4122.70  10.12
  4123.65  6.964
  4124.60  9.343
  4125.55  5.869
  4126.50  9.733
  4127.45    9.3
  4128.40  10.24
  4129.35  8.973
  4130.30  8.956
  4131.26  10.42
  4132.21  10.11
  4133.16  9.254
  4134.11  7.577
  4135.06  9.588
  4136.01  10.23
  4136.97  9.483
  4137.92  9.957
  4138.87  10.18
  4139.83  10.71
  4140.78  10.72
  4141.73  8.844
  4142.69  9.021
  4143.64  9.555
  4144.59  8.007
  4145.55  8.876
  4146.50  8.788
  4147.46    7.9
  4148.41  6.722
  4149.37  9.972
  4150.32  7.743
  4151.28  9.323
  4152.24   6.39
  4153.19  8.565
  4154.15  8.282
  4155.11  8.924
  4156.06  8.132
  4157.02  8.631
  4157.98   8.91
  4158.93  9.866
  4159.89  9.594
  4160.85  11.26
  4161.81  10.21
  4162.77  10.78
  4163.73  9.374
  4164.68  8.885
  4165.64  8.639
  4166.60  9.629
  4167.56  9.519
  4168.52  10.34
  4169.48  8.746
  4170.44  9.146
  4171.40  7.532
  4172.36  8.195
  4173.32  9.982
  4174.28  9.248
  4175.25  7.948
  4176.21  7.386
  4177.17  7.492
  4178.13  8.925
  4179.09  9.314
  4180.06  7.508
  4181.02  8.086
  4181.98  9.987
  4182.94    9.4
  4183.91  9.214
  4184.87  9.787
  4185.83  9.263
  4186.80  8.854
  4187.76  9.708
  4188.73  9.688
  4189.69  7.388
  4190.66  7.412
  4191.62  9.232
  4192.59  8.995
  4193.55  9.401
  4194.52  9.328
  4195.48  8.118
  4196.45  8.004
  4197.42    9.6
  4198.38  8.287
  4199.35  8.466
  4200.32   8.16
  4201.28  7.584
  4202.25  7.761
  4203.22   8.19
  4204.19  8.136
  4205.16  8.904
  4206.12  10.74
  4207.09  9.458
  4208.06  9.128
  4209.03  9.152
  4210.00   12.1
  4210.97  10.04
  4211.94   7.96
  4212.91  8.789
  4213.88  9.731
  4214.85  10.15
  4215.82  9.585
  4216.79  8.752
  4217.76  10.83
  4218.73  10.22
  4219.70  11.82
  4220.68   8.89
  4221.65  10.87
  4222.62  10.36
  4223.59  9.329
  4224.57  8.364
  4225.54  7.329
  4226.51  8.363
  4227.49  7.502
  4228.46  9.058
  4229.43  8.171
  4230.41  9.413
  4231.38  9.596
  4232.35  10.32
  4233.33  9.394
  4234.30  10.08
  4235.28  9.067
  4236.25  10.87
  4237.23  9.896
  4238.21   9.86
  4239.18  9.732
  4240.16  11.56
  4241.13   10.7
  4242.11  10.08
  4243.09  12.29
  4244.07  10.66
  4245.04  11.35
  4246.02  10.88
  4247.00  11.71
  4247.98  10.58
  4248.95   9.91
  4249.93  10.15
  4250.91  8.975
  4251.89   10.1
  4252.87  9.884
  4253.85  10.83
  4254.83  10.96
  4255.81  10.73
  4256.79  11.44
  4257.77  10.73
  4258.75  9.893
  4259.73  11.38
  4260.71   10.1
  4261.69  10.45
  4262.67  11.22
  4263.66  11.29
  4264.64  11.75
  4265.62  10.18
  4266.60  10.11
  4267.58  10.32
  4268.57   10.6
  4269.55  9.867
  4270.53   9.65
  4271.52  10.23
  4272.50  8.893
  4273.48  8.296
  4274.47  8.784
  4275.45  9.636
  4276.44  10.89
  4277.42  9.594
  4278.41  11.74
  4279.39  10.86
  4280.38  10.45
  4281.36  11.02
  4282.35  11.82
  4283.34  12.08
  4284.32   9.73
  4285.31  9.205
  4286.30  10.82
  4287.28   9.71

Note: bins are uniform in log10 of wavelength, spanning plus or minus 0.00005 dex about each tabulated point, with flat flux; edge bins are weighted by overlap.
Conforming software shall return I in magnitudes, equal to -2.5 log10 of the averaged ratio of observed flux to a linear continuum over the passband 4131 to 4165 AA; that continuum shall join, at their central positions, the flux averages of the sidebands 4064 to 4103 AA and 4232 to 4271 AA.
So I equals 0.053 mag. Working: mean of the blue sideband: 9.12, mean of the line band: 9.18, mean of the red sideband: 10.5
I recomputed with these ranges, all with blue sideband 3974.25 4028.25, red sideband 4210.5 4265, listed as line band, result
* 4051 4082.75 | 0.02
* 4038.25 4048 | -0.06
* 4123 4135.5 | 0.07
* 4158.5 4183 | 0.08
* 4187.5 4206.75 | 0.15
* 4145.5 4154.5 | 0.18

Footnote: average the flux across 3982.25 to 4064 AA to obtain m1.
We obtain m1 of 9.37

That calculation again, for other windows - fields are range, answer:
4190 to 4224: 9.23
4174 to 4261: 9.5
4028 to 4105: 9.24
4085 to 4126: 9.2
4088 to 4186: 9.11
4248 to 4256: 10.2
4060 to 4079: 8.8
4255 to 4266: 10.8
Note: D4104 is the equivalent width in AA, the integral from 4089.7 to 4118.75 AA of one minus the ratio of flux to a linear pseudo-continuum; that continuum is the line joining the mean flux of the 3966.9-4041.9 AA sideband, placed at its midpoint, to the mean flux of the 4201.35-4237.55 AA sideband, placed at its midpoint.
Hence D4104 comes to -0.7 AA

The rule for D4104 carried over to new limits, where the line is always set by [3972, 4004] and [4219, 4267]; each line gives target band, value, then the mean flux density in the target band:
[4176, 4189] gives 1.1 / 8.92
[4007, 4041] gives -3.4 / 9.49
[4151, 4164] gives 0.6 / 9.15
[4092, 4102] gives 0.3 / 8.89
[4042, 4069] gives -1.4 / 9.29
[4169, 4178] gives 1.2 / 8.43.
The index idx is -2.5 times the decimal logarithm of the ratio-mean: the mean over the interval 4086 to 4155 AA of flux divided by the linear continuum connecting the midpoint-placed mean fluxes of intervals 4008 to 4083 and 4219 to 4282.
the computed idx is 0.06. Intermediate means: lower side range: 9.35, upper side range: 10.1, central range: 9.15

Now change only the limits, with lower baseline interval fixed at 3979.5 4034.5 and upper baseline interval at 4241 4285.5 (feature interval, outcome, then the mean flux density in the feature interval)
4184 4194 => 0.13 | 8.99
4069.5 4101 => 0.04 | 9.21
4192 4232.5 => 0.12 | 9.16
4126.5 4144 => 0.02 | 9.62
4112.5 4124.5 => 0.06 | 9.27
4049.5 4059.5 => -0.05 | 9.86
